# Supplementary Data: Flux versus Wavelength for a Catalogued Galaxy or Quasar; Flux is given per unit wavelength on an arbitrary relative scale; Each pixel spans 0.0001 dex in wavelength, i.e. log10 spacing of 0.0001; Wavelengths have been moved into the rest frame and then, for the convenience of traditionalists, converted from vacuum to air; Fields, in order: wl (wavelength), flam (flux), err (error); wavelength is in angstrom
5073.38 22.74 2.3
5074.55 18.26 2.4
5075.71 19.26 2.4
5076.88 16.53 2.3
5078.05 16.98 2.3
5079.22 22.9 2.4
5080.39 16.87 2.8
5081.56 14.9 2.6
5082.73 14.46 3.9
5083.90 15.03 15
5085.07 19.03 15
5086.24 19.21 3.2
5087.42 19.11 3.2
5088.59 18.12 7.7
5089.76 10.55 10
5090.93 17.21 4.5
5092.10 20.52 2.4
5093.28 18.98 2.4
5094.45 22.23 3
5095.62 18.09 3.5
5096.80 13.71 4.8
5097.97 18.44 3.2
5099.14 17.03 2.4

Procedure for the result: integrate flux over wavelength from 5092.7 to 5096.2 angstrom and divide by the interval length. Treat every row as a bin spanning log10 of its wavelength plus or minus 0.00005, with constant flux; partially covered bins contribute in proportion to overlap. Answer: 19.8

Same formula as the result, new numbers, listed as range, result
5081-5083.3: 14.7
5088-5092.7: 16.6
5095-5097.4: 16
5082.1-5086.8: 16.9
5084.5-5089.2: 18.8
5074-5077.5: 18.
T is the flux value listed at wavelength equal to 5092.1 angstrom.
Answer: 20.52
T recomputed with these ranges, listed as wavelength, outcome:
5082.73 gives 14.46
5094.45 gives 22.23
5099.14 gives 17.03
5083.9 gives 15.03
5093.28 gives 18.98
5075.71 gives 19.26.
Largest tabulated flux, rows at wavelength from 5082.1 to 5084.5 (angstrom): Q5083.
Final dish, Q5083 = 15.03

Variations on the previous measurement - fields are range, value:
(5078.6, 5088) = 22.9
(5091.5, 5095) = 22.23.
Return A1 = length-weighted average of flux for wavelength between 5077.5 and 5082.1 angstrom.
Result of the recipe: 17.9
